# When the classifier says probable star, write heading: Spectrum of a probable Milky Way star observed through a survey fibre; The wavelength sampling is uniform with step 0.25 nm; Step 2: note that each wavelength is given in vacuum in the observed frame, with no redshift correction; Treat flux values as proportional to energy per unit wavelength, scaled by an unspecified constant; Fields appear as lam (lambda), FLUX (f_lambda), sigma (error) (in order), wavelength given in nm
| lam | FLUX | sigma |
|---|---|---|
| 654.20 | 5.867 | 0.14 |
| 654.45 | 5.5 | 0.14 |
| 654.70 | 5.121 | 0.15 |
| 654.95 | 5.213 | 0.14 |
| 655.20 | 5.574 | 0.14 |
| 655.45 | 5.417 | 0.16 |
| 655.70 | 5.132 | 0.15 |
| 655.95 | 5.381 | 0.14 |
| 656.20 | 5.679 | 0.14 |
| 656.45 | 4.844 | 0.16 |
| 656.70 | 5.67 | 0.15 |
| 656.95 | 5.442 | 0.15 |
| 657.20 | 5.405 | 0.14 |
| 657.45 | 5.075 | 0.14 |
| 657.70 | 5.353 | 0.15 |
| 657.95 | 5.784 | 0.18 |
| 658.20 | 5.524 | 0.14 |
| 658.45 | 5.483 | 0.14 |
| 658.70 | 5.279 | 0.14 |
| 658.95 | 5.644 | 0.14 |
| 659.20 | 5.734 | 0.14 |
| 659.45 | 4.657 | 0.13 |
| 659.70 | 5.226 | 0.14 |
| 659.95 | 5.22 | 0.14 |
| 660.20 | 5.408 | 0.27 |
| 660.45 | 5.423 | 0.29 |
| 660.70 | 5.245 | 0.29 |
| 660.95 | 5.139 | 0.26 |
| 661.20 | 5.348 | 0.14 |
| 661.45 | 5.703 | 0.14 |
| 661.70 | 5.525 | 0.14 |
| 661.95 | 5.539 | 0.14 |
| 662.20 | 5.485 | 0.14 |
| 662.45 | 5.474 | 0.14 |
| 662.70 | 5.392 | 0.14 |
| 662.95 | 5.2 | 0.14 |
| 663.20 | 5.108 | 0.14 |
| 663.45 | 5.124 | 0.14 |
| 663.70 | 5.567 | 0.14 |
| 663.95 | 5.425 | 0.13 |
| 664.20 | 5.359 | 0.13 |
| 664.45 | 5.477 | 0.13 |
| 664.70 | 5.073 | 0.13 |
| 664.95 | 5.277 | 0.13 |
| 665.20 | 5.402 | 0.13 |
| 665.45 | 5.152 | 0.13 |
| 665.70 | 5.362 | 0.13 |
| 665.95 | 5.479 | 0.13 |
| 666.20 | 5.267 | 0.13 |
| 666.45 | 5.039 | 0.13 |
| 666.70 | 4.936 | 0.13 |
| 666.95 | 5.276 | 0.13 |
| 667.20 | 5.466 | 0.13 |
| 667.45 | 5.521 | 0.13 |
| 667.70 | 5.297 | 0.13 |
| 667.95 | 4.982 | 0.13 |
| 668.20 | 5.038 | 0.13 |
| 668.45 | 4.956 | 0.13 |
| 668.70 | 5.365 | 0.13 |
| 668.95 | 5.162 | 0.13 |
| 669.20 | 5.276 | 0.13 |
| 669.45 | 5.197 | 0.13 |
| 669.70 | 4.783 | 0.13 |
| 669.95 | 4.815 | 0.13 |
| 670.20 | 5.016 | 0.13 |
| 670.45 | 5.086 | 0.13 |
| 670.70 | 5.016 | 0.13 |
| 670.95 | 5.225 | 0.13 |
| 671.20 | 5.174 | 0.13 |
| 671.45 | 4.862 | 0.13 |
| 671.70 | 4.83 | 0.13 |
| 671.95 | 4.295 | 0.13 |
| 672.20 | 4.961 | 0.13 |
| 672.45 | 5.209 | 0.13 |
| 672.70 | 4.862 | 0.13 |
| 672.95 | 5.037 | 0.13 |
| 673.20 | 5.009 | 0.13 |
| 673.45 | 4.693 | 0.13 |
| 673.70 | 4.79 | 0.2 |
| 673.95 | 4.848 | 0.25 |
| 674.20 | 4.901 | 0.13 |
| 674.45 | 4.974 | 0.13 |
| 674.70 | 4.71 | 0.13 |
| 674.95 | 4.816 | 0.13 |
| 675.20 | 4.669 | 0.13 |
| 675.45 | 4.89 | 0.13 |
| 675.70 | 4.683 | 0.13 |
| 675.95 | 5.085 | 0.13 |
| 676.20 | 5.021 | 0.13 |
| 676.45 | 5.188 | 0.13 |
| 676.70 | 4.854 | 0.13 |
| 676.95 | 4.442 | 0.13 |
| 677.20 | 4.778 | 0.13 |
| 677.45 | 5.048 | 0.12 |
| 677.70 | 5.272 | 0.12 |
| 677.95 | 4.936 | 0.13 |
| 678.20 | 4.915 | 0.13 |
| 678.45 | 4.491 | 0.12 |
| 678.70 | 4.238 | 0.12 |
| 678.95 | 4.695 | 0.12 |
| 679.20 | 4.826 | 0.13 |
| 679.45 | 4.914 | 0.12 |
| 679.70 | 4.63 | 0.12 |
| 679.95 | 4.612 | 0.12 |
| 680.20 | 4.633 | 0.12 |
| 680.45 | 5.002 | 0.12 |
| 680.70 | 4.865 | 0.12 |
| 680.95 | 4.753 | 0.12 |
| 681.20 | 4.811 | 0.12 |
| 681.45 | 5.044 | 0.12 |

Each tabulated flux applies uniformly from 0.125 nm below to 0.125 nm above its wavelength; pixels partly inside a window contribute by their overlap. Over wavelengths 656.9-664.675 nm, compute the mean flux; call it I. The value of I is 5.38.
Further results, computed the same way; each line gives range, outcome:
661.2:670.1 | 5.27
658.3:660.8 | 5.33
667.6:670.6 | 5.08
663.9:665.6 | 5.3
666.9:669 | 5.23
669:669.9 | 5.07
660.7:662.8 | 5.44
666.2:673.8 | 5.04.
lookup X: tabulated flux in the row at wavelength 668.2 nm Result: 5.038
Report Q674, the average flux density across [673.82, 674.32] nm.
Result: 4.87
